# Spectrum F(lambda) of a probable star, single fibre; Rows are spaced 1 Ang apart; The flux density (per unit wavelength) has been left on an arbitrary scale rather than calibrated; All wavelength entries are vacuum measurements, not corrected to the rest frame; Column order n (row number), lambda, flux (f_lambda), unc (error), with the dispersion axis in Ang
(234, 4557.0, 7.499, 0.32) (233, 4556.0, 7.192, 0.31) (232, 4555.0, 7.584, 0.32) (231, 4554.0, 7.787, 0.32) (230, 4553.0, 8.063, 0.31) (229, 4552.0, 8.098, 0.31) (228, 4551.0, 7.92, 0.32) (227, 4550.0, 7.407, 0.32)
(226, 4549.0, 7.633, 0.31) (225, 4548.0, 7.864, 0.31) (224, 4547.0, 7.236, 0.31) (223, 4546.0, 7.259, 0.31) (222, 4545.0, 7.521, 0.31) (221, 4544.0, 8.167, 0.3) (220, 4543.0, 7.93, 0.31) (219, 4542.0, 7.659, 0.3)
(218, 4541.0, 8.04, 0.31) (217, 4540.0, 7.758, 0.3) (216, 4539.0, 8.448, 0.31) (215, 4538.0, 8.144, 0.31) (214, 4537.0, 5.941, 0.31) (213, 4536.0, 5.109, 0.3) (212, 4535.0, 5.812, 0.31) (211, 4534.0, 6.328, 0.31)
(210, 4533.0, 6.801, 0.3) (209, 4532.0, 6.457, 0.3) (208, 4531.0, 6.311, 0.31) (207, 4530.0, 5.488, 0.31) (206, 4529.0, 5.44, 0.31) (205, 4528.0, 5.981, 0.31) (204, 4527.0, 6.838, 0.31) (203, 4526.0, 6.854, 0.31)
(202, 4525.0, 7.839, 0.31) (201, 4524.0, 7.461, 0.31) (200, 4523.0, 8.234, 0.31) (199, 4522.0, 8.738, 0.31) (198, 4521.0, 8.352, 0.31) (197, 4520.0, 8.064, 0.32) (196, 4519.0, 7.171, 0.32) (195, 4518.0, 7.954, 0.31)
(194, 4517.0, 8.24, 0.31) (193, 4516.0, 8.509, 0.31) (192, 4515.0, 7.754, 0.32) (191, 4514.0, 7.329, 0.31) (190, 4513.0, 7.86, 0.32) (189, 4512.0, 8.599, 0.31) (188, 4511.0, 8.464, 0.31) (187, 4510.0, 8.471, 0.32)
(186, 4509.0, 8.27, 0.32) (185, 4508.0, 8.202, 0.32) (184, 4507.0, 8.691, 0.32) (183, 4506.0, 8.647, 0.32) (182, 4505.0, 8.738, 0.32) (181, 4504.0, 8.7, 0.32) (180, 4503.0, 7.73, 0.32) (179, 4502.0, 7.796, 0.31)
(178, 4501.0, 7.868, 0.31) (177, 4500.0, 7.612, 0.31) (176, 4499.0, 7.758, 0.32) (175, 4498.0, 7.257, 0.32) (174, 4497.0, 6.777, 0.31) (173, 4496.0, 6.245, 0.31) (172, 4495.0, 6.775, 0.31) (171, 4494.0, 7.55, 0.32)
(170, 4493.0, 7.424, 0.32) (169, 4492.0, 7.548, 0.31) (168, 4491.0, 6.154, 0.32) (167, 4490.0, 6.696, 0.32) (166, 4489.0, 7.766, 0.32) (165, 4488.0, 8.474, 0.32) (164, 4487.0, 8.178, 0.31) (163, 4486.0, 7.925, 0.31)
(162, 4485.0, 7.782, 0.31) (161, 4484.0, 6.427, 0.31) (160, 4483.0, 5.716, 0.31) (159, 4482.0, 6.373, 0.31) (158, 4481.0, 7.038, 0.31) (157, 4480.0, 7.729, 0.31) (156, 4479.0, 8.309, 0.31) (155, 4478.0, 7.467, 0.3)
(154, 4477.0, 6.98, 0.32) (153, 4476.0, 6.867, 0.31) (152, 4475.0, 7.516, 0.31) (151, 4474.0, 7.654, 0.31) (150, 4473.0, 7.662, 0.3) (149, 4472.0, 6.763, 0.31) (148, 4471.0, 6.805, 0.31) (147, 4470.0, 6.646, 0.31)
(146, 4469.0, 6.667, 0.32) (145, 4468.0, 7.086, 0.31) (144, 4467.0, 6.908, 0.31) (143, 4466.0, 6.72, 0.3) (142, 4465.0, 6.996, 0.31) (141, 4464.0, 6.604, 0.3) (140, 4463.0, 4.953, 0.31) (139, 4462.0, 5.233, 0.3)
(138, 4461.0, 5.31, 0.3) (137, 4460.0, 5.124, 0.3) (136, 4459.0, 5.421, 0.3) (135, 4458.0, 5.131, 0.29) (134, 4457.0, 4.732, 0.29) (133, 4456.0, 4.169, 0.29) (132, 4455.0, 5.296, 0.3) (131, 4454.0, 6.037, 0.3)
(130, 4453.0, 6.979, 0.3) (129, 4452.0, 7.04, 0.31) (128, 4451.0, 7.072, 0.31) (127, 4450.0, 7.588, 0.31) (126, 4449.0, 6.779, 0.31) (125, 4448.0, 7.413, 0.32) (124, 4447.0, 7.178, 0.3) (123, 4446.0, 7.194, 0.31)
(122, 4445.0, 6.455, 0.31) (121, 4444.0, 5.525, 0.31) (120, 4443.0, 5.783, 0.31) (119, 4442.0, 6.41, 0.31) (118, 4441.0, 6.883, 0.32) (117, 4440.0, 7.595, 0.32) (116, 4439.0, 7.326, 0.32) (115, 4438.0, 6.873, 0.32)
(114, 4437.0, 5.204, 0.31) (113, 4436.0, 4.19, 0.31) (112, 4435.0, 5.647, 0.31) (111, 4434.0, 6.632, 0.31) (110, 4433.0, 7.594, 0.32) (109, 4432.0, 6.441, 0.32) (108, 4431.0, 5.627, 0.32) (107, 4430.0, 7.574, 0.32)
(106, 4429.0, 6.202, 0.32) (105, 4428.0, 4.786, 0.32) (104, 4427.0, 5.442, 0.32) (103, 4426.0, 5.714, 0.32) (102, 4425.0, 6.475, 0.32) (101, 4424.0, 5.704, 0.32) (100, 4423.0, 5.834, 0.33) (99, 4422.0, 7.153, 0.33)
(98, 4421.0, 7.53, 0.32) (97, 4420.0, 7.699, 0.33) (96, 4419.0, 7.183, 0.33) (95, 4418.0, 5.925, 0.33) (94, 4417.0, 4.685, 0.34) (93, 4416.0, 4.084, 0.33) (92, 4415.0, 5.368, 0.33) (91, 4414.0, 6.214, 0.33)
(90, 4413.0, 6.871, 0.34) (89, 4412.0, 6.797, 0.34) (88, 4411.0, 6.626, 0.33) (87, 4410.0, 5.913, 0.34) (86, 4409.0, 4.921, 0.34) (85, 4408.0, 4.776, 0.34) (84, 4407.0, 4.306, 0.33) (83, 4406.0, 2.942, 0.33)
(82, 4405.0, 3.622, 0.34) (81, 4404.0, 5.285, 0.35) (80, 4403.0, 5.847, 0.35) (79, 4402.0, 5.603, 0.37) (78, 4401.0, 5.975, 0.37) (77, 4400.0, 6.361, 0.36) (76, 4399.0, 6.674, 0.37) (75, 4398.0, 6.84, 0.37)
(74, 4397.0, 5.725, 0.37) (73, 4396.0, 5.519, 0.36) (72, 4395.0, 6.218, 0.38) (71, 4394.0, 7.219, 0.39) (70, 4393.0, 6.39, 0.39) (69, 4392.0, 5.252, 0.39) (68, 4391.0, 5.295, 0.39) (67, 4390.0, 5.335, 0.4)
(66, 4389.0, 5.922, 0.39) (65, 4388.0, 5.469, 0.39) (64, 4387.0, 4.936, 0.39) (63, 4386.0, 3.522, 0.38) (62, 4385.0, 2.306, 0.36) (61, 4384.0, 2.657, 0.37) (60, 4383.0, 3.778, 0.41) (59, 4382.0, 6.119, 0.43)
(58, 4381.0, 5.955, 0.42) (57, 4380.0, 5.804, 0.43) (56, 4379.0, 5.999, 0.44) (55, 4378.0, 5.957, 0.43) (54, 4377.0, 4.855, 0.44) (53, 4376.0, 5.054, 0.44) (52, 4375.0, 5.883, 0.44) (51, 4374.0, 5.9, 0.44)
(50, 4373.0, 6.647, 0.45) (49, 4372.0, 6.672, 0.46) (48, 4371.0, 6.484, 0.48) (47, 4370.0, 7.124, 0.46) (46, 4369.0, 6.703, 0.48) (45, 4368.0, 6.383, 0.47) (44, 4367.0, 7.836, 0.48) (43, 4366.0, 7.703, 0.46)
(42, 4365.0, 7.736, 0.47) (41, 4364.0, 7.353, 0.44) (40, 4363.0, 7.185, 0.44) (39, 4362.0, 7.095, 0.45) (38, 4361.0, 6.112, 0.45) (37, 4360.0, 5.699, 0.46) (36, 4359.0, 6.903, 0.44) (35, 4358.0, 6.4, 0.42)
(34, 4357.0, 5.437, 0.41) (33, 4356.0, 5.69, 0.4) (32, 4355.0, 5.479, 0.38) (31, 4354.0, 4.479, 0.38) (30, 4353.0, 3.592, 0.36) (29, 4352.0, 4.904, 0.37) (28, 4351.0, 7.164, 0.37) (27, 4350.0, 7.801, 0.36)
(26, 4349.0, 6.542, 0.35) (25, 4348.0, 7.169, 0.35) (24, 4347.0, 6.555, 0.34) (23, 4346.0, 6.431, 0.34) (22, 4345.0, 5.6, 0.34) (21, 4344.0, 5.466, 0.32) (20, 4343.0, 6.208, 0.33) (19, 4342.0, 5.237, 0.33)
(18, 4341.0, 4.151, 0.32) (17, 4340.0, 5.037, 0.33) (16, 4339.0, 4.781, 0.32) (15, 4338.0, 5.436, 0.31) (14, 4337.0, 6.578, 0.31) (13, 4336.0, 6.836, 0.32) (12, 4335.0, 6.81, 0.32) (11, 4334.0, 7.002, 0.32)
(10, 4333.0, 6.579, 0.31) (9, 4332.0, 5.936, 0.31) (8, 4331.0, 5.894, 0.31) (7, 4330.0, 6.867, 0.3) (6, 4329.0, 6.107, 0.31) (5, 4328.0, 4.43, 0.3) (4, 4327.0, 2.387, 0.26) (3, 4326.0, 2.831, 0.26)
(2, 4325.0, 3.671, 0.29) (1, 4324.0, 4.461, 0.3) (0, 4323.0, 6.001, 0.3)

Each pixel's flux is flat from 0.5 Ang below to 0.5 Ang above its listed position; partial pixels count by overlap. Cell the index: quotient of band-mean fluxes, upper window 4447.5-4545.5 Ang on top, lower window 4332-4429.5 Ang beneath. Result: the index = 1.22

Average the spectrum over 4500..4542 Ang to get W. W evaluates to 7.55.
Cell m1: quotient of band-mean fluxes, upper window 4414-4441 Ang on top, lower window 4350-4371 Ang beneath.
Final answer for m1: 0.97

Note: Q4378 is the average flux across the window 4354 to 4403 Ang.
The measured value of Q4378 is 5.93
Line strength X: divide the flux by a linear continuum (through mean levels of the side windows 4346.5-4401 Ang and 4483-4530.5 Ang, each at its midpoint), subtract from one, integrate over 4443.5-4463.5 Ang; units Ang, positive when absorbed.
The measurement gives 2.6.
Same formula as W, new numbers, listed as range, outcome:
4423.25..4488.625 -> 6.52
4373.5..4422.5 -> 5.56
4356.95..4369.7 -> 6.86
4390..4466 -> 6.01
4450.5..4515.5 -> 7.08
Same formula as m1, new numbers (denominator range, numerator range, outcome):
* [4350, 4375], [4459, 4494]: 1.08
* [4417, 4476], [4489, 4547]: 1.17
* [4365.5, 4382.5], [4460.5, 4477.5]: 1.06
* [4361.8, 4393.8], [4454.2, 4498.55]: 1.14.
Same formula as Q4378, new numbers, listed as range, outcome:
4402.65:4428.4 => 5.68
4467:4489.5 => 7.26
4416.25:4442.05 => 6.3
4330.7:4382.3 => 6.16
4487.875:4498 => 7.1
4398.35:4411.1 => 5.27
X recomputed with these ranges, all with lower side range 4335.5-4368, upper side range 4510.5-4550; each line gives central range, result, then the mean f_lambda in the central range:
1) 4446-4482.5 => 1.9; 6.57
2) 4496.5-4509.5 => -1.5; 8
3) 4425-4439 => 1.3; 6.06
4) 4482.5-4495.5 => -0.3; 7.26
